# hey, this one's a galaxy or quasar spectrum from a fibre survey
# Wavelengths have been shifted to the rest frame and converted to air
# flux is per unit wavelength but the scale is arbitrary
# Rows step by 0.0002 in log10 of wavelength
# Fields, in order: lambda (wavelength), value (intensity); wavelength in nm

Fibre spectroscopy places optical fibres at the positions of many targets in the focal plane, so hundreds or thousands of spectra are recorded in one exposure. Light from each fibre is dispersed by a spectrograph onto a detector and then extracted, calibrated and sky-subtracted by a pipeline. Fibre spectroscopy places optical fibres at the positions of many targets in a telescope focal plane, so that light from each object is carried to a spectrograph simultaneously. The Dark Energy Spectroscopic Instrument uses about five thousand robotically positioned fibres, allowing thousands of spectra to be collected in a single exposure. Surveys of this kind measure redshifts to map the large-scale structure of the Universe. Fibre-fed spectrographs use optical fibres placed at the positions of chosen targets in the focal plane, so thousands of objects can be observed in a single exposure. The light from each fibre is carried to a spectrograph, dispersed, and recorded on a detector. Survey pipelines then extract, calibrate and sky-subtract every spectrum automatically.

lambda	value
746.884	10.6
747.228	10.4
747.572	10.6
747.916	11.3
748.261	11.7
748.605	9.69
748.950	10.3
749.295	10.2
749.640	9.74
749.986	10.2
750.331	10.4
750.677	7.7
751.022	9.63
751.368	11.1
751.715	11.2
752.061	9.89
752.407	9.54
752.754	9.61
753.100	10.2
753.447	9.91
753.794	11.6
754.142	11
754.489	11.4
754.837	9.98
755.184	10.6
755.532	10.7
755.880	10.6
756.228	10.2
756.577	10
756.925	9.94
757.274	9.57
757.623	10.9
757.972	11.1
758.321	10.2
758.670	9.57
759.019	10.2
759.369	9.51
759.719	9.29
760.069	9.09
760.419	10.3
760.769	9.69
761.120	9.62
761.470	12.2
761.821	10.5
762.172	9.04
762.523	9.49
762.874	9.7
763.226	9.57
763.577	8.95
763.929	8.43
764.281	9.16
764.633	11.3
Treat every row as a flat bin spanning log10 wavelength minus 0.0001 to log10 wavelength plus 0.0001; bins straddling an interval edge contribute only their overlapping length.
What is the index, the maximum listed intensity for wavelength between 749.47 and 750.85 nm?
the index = 10.4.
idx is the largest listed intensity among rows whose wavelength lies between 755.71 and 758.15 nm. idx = 11.1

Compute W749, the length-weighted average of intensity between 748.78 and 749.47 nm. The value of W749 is 10.2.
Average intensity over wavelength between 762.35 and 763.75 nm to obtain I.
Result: 9.43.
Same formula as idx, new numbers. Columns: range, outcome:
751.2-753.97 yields 11.6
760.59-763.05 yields 12.2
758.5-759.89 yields 10.2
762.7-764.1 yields 9.7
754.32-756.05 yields 11.4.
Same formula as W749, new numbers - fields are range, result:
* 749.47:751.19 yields 9.53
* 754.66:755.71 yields 10.4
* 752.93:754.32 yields 10.7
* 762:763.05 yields 9.41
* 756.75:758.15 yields 10.4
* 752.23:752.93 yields 9.59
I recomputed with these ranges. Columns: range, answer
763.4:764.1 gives 8.7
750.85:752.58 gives 10.3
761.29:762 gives 11.3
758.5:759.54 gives 9.76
